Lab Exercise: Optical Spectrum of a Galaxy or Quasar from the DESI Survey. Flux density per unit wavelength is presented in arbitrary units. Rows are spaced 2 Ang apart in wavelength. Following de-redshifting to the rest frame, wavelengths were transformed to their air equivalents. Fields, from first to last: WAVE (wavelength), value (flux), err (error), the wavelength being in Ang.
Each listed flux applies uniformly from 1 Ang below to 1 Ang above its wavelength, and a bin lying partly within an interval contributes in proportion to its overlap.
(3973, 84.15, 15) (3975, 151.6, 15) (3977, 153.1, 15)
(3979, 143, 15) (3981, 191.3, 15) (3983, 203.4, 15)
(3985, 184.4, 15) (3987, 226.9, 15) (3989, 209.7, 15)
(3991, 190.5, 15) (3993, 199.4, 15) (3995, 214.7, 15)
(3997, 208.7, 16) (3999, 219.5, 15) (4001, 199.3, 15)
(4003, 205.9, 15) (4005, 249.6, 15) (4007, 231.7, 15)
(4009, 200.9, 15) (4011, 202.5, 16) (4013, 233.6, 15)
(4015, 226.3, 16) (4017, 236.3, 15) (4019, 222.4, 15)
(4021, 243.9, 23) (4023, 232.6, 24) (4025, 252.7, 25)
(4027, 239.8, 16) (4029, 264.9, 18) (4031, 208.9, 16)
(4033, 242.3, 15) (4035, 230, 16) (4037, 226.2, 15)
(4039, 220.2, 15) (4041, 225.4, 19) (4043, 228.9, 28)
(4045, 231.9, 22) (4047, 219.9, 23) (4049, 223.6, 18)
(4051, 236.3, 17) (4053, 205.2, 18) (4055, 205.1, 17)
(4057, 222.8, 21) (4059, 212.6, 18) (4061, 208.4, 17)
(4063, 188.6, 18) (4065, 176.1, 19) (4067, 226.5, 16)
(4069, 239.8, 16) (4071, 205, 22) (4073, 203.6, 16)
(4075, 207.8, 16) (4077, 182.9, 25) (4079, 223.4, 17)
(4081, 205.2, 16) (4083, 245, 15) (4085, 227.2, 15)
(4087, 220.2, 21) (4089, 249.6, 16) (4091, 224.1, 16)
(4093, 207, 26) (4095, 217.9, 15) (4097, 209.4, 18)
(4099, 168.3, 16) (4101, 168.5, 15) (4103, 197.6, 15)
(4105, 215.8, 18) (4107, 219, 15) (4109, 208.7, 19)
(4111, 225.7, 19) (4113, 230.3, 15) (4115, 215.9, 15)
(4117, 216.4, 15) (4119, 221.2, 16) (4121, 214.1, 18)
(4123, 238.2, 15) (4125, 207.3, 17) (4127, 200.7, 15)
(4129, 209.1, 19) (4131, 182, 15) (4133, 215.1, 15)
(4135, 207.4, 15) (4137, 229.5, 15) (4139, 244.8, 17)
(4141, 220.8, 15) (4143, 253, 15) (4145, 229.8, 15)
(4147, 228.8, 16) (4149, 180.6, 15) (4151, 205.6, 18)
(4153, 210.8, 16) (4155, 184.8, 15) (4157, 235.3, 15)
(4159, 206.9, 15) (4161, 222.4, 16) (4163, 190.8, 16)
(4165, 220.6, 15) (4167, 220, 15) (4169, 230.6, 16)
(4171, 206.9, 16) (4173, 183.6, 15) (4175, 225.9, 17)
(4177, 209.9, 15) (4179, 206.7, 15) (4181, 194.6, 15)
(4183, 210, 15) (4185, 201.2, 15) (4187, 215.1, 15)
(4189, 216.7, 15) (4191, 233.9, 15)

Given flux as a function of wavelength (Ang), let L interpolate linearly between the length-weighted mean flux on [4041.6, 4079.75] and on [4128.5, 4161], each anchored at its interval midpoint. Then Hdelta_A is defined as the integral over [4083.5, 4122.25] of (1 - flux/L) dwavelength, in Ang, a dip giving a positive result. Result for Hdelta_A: 0.0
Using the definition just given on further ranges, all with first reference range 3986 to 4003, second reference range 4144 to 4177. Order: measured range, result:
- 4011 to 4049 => -4.1 Ang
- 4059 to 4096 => -0.8 Ang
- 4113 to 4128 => -0.5 Ang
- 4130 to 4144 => -0.7 Ang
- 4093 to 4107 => 0.8 Ang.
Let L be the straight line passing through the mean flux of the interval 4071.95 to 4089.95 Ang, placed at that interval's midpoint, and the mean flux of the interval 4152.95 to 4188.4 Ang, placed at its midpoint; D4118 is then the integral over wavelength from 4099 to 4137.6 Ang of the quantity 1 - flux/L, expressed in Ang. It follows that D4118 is 0.8 Ang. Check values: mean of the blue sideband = 218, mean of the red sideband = 210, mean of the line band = 210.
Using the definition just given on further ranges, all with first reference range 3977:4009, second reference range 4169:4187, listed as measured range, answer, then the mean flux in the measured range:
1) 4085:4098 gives -1.0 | 222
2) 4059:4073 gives -0.2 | 208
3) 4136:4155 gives -1.3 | 221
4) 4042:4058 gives -1.3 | 222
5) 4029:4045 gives -1.9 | 229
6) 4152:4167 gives -0.3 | 211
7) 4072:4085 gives -0.5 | 213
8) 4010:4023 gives -1.5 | 228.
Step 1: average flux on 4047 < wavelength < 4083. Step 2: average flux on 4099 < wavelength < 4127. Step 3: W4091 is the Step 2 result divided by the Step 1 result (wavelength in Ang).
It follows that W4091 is 1.0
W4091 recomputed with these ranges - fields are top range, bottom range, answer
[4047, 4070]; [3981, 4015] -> 1.01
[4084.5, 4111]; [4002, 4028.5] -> 0.92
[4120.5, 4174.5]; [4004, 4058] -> 0.94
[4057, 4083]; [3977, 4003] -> 1.06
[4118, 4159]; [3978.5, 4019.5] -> 1.03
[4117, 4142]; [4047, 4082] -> 1.03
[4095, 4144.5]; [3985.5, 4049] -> 0.95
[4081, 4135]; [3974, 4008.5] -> 1.07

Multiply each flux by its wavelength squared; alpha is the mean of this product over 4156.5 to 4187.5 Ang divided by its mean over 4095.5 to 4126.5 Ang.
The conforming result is 1.0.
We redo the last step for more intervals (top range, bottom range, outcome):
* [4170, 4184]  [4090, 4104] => 1.07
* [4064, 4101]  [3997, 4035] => 0.96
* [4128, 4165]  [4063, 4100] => 1.04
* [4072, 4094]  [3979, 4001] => 1.13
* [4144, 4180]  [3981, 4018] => 1.07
